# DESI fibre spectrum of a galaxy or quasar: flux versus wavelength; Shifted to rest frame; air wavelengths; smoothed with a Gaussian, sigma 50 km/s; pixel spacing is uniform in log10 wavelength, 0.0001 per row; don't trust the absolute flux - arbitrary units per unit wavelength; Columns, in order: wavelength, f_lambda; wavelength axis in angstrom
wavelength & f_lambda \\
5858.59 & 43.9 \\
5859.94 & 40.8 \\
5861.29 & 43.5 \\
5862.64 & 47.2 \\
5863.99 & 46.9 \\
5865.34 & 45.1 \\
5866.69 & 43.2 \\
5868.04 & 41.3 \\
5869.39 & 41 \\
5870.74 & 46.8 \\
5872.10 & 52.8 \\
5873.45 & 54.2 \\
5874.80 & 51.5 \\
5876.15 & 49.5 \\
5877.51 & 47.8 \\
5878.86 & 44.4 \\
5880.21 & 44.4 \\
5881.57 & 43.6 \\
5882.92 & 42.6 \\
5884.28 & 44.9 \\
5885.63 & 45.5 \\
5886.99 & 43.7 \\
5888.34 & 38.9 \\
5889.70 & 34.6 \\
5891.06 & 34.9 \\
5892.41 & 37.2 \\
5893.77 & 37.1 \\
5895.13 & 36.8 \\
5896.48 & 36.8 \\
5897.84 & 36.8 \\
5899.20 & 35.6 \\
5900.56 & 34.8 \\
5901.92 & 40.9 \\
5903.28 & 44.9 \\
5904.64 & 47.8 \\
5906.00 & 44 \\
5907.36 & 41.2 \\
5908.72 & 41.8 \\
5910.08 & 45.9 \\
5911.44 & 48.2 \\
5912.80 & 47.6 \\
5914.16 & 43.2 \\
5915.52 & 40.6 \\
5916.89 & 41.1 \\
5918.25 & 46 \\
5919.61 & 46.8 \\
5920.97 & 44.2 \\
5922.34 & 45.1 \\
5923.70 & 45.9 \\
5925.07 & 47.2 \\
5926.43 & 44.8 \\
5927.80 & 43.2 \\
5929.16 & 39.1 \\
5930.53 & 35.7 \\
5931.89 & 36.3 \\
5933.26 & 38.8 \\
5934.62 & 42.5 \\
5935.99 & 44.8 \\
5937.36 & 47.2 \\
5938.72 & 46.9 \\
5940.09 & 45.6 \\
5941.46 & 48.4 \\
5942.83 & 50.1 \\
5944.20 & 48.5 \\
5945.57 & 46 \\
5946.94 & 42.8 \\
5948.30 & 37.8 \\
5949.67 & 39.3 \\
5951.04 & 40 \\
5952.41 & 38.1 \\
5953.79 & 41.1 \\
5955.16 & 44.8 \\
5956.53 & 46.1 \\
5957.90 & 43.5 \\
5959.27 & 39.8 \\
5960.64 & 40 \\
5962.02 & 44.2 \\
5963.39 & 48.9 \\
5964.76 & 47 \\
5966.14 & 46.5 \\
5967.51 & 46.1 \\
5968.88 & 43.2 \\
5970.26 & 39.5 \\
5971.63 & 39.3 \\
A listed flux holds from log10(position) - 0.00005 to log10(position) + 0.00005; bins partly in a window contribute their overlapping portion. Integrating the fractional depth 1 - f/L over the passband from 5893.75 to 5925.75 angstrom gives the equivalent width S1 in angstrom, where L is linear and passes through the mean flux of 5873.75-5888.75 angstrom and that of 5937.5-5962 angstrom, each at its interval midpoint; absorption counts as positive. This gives 1.5 angstrom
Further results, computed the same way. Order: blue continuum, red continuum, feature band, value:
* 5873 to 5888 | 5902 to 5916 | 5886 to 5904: 2.9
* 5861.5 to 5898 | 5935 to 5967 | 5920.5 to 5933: 0.5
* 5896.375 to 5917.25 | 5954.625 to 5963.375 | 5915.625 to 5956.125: -0.5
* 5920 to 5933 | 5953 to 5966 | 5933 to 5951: -0.6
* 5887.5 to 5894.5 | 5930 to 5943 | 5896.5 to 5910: -0.8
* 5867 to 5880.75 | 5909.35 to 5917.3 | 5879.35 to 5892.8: 1.5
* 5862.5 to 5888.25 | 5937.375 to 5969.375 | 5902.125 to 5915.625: 0.2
